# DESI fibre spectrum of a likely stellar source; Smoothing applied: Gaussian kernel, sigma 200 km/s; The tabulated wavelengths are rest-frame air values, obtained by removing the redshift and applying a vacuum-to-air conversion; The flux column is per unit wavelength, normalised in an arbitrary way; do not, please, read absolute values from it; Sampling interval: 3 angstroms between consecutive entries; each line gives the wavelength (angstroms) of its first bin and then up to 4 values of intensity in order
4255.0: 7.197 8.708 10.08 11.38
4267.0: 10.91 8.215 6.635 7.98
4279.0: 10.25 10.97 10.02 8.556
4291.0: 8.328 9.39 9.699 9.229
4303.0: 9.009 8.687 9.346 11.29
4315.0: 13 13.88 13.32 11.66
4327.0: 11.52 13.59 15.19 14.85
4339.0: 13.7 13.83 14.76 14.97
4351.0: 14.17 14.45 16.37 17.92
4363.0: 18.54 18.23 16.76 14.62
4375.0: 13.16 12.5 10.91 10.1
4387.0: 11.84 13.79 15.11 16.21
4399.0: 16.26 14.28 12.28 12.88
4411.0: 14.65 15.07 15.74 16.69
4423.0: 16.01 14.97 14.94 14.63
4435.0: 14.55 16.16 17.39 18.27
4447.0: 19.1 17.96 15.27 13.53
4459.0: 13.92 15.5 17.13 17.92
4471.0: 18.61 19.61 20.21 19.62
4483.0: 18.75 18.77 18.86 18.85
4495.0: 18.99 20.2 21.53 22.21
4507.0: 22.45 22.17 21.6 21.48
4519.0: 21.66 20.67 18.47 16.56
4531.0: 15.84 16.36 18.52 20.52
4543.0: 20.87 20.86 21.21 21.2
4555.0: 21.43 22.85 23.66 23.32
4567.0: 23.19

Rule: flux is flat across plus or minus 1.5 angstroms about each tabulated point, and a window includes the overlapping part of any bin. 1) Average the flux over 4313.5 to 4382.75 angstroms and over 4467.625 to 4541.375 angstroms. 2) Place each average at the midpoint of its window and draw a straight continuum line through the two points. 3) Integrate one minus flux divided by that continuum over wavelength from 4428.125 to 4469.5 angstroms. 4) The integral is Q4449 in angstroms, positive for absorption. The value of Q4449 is 3.7 angstroms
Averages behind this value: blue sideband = 14.4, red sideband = 19.6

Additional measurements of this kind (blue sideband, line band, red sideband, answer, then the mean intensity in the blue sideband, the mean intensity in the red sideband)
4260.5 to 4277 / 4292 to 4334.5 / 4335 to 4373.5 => 4.4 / 9.18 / 15.6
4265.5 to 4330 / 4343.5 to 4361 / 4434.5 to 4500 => -3.8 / 10.2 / 17.8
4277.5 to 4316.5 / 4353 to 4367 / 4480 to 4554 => -4.9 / 9.83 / 19.9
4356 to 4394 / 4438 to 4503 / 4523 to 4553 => -3.3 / 14.6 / 19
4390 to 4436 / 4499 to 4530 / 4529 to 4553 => -4.0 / 14.9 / 19.3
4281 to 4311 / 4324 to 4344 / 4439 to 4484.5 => -4.3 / 9.33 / 17.5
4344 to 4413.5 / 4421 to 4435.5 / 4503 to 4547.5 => 1.1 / 14.6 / 20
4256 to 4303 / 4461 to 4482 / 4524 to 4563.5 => -1.7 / 9.32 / 20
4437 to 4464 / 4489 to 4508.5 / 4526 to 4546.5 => -3.4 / 16.4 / 18.4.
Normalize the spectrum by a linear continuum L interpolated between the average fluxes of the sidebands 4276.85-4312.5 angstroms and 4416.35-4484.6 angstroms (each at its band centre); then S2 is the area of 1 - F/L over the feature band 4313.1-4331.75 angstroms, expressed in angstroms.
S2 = -3.5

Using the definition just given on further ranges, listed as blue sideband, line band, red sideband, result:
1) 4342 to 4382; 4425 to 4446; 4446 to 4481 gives 1.0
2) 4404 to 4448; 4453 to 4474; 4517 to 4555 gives 0.8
